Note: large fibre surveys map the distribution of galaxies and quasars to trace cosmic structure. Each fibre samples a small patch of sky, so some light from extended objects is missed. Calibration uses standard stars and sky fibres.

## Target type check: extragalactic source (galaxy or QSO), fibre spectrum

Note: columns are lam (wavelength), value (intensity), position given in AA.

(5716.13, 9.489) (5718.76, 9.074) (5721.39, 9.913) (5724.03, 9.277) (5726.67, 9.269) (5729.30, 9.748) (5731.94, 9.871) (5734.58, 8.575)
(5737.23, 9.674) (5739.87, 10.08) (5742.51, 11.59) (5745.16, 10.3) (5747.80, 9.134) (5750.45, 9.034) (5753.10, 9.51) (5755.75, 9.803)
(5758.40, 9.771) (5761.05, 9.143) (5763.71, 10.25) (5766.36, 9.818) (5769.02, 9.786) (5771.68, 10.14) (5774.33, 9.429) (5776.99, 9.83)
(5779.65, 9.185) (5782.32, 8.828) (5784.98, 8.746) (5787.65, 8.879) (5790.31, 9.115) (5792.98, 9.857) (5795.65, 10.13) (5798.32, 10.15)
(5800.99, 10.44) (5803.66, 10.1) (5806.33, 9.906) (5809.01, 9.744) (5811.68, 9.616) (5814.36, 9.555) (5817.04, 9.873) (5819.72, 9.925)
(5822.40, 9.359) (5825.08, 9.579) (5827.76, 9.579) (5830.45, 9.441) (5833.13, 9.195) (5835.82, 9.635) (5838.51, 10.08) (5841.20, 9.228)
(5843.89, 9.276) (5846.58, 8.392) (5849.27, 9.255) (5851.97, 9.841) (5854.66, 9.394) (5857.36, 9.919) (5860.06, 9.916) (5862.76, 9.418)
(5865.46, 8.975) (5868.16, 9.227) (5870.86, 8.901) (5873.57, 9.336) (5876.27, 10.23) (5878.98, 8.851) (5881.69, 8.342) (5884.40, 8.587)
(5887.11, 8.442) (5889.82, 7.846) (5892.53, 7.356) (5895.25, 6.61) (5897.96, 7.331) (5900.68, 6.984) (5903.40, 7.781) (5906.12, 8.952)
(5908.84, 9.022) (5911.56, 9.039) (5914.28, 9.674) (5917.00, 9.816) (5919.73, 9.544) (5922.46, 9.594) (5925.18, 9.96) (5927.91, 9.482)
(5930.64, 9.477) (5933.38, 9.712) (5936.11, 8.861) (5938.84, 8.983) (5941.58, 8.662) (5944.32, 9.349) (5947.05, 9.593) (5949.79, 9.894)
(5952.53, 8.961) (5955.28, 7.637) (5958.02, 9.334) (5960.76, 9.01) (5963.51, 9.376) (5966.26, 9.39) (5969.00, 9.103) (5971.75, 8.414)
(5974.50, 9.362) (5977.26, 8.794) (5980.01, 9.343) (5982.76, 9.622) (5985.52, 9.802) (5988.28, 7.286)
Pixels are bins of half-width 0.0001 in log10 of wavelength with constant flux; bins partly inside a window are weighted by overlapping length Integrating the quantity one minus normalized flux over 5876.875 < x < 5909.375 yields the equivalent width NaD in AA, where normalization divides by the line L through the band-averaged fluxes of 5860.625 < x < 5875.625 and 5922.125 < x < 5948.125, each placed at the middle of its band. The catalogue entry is 4.4 AA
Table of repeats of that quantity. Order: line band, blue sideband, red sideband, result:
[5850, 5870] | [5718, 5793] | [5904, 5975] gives -0.28 AA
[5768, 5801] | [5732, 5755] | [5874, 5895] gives -0.61 AA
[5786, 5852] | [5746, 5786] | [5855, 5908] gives -3.68 AA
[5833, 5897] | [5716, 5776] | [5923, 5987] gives 2.93 AA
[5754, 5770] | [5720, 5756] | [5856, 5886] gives -0.24 AA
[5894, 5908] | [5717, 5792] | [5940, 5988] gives 2.50 AA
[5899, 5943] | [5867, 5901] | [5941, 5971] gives -1.71 AA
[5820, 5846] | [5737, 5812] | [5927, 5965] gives 0.17 AA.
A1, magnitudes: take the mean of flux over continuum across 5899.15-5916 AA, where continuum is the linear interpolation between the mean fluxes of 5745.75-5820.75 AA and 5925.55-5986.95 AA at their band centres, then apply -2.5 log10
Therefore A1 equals 0.09 mag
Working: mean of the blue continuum 9.64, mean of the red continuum 9.2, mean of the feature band 8.59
